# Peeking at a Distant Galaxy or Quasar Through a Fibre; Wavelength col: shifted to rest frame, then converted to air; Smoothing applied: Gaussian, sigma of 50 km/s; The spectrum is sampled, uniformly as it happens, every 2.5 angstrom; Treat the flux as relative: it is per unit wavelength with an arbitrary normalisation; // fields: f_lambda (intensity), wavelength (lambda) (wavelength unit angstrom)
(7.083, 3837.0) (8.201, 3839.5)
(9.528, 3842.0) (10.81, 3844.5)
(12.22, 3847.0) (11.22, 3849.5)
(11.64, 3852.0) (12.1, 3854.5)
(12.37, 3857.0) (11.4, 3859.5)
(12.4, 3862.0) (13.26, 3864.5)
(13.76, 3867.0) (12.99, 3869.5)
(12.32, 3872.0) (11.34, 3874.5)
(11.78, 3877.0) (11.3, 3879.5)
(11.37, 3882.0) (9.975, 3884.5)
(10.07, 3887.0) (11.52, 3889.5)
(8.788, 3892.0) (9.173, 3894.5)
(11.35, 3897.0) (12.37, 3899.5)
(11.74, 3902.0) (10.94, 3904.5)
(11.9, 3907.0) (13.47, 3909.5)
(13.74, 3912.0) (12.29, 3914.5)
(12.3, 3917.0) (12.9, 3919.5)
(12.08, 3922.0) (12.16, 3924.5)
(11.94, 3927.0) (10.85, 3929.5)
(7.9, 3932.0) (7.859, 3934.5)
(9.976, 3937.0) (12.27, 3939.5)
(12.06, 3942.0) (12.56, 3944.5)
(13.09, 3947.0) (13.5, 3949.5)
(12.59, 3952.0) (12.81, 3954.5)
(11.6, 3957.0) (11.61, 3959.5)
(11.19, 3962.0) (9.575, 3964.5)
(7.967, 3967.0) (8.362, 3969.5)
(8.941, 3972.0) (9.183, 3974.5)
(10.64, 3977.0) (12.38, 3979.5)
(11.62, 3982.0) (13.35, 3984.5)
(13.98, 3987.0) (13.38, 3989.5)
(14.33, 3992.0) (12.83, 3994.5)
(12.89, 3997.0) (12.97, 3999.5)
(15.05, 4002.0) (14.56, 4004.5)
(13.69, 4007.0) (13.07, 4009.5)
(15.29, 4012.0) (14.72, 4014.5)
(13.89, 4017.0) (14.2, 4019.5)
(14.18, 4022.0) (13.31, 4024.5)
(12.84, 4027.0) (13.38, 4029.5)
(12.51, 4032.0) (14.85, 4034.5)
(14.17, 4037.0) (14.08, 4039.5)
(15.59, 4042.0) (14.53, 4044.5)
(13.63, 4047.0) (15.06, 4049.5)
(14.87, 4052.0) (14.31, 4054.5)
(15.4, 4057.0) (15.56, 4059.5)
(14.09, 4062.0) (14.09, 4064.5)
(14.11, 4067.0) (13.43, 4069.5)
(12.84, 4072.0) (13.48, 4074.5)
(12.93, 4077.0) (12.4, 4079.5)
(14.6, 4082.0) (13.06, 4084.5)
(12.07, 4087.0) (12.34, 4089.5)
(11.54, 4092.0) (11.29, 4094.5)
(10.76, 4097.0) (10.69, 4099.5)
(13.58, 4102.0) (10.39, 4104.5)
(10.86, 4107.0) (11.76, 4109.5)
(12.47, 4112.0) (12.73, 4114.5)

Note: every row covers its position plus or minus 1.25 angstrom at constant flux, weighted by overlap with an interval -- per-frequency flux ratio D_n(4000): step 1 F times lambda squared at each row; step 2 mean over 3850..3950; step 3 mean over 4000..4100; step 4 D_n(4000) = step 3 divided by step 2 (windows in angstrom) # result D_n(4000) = 1.3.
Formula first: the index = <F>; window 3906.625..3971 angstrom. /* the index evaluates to 11.5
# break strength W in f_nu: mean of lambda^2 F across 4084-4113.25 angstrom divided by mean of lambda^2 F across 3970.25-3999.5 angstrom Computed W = 1.02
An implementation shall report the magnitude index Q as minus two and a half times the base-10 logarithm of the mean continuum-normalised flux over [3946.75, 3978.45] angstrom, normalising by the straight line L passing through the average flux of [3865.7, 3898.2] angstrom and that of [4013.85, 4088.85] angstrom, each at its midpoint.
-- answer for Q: 0.16 mag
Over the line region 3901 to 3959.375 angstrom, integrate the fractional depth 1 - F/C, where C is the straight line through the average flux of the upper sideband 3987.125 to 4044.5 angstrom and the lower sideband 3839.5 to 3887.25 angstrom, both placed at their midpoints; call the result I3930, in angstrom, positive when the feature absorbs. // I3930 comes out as 3.58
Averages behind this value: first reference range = 11.6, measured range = 11.8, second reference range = 13.9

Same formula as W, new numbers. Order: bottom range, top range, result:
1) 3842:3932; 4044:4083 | 1.32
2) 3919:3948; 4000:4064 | 1.33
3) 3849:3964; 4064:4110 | 1.16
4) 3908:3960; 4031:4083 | 1.26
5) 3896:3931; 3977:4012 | 1.15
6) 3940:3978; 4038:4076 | 1.36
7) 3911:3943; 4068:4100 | 1.18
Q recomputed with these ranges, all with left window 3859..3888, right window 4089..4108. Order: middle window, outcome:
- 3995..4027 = -0.20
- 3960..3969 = 0.21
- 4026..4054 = -0.22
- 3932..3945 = 0.11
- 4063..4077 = -0.18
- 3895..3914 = -0.03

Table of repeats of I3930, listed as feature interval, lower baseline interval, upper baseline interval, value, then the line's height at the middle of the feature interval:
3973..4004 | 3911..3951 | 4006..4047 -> 0.90 angstrom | 13.1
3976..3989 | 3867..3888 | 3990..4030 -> 0.85 angstrom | 13.4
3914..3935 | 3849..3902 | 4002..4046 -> 1.96 angstrom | 12.4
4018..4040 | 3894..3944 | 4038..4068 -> 0.53 angstrom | 14.1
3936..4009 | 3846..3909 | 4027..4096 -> 3.63 angstrom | 12.7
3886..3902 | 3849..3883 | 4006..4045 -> 2.32 angstrom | 12.4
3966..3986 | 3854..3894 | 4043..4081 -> 3.98 angstrom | 12.9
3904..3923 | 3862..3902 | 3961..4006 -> -1.53 angstrom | 11.6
